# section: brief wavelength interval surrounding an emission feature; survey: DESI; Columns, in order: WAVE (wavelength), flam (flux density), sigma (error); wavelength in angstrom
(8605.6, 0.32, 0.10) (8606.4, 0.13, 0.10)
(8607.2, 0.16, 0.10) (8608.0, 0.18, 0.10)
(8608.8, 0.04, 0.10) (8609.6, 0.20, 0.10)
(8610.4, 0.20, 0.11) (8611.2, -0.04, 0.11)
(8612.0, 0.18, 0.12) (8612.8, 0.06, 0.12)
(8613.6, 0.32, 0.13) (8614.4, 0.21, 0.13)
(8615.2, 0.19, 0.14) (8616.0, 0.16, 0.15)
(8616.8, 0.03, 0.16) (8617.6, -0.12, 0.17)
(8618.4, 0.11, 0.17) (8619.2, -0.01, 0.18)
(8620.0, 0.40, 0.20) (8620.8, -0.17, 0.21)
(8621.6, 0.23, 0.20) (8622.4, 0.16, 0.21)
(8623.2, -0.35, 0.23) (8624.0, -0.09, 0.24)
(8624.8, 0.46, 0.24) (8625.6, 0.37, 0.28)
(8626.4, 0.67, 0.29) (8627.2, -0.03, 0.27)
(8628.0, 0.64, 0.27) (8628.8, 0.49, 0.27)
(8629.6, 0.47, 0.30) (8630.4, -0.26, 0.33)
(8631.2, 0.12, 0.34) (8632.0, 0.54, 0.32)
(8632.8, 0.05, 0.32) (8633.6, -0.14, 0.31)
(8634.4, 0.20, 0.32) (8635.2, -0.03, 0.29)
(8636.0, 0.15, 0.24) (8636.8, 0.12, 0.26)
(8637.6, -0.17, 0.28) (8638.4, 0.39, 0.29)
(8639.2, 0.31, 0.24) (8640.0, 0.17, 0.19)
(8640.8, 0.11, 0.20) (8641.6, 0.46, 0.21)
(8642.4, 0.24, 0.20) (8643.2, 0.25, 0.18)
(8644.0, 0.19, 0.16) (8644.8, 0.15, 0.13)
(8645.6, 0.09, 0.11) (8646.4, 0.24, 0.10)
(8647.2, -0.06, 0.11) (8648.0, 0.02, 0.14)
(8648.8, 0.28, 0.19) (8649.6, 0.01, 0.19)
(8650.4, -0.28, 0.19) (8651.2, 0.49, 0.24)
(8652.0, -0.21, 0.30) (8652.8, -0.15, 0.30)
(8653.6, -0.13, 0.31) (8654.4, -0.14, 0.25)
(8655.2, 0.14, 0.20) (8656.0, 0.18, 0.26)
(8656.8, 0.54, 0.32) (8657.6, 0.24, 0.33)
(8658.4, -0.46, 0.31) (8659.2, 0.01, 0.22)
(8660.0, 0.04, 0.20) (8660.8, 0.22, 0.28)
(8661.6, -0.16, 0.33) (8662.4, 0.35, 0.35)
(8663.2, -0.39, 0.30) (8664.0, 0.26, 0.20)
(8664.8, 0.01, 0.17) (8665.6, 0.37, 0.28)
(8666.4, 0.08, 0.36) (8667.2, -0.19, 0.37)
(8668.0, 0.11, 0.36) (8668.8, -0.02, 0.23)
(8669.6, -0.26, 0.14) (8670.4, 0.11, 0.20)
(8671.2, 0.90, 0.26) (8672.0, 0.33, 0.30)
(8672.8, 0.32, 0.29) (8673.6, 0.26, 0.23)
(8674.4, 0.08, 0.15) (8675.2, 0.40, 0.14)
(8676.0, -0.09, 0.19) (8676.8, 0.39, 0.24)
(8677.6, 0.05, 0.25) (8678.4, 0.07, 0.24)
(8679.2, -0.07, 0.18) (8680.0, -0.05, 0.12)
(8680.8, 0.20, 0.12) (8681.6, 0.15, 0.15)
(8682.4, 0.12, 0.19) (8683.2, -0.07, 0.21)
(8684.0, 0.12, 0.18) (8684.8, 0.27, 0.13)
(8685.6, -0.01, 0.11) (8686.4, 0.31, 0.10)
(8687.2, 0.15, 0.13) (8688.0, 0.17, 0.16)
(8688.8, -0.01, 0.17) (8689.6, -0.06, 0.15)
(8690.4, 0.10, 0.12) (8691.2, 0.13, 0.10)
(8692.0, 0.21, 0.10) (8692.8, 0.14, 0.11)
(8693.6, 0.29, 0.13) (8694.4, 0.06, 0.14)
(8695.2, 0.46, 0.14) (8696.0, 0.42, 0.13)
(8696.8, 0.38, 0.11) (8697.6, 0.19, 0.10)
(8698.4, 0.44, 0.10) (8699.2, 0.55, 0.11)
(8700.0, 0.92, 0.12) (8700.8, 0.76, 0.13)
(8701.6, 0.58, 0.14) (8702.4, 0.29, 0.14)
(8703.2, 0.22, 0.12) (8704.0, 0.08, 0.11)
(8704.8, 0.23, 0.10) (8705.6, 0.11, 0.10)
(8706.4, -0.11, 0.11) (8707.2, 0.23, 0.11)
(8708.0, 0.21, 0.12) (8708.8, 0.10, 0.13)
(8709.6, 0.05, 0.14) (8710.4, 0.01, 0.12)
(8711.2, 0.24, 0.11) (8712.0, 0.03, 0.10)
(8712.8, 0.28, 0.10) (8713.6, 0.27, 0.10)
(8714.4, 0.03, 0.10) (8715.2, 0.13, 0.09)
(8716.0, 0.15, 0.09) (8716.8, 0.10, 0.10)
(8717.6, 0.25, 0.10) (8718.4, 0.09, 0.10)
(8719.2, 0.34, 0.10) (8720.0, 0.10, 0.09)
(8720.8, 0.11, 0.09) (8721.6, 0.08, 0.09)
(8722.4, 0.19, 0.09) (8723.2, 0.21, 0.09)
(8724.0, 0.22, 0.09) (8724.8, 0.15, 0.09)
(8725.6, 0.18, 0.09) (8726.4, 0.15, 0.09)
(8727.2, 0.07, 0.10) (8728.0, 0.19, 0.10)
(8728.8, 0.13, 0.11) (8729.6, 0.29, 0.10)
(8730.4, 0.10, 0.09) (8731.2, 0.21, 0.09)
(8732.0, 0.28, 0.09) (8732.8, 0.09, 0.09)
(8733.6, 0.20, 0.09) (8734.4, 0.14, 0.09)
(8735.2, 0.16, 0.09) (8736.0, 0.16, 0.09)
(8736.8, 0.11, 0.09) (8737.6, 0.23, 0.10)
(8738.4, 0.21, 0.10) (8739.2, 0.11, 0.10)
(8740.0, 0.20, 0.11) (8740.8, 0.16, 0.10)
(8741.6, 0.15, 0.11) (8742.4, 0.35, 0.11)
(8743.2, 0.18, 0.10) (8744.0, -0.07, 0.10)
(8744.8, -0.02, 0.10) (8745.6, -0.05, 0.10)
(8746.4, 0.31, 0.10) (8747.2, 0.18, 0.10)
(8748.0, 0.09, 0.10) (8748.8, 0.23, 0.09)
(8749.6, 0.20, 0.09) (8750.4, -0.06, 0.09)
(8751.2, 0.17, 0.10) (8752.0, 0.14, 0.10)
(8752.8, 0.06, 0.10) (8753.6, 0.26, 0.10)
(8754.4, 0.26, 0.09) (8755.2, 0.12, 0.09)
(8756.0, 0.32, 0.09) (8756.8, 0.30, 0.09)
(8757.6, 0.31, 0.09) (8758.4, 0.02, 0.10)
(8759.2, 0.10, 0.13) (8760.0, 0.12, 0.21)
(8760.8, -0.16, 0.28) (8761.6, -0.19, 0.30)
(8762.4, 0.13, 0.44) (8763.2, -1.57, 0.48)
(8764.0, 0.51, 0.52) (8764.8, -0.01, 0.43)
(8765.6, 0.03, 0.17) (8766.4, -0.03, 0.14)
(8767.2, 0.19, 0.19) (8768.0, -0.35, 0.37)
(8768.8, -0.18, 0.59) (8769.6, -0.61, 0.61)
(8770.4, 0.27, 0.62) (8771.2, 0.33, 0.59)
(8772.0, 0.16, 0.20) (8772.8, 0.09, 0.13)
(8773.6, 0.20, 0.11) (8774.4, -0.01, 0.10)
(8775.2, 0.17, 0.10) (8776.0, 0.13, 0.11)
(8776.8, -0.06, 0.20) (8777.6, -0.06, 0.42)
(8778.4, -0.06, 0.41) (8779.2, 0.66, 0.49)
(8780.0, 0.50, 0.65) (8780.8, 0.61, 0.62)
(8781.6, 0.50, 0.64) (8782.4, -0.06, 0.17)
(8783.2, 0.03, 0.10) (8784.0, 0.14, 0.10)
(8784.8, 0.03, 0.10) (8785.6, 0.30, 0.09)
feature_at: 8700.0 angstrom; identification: H-gamma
